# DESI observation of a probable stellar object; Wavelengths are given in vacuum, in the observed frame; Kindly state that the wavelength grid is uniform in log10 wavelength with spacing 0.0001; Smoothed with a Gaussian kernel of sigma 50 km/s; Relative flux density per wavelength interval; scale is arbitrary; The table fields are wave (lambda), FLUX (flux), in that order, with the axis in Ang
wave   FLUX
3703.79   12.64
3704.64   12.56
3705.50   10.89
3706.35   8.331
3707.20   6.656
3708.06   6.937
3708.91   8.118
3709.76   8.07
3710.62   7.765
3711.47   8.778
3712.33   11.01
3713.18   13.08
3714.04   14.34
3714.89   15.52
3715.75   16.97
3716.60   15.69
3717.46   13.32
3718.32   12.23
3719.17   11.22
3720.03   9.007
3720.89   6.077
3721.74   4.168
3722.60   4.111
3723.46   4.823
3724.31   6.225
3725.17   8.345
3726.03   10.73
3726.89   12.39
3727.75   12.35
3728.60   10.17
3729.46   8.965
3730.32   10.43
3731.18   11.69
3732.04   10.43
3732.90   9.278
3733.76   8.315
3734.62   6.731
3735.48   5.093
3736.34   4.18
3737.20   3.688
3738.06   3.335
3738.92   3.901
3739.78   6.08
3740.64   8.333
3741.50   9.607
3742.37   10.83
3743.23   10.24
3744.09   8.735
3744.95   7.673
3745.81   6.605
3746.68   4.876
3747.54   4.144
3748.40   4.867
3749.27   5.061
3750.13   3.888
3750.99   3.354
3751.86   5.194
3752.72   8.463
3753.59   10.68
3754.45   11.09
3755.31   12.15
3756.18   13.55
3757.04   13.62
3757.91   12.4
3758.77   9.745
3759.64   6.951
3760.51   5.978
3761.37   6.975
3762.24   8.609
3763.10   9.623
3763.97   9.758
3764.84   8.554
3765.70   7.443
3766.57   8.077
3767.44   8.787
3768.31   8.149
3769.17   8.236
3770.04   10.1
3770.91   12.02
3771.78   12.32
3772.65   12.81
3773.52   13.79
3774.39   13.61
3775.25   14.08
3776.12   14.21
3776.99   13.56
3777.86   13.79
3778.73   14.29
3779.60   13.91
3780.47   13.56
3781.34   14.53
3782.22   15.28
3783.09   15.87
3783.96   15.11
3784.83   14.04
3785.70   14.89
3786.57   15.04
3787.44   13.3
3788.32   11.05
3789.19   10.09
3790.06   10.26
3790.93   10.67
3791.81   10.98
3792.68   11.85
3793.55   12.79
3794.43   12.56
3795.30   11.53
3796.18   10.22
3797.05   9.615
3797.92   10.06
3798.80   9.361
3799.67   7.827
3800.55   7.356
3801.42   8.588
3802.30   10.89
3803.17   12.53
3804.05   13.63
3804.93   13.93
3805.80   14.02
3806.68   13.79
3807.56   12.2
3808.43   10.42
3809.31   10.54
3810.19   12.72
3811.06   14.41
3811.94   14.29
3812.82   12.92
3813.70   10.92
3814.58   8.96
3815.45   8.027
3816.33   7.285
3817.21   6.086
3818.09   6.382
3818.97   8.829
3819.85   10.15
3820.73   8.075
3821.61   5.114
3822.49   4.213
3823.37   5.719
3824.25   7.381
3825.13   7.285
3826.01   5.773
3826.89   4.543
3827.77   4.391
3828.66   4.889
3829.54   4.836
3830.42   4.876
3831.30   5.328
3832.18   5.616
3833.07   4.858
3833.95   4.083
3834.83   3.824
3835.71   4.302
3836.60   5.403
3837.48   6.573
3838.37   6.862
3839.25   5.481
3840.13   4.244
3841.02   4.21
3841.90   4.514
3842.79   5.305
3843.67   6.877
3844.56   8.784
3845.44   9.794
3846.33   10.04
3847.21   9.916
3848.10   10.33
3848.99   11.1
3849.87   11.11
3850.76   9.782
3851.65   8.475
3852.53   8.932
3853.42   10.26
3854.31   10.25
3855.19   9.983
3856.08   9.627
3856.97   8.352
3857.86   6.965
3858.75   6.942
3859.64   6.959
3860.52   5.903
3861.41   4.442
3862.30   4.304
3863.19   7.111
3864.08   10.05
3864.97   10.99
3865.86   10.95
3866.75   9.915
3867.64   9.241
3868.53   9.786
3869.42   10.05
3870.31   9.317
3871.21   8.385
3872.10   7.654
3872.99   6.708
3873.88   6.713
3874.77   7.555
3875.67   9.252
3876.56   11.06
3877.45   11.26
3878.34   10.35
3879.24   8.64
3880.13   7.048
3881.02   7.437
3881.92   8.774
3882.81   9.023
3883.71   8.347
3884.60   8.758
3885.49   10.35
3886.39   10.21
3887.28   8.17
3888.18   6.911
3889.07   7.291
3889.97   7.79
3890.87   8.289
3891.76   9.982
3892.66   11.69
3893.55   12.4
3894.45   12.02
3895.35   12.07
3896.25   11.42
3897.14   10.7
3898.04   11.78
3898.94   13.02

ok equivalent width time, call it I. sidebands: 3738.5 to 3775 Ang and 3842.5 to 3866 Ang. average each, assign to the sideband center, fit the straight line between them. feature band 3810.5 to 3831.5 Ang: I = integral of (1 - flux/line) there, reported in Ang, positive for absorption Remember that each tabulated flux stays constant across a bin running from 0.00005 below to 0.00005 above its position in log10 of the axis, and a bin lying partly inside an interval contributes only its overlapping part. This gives 2.7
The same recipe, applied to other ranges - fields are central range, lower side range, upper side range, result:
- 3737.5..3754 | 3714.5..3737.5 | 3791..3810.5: 5.4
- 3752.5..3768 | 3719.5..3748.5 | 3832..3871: -4.0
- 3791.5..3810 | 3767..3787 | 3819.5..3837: -3.3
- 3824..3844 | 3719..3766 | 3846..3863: 7.6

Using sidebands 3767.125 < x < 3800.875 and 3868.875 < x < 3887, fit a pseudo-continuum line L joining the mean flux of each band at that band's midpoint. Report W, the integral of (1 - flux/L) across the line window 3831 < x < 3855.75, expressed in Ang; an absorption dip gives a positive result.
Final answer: 6.4 Ang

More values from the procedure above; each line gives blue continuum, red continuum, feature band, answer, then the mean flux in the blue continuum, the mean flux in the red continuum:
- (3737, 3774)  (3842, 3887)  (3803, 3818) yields -5.0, 8.42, 8.75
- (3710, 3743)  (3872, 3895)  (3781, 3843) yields -0.6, 9.18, 9.02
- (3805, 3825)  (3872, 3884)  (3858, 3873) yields 1.1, 9.7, 8.59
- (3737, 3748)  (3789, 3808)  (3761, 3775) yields -1.8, 6.83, 11.1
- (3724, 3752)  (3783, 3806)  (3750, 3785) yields -4.3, 7.47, 11.7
